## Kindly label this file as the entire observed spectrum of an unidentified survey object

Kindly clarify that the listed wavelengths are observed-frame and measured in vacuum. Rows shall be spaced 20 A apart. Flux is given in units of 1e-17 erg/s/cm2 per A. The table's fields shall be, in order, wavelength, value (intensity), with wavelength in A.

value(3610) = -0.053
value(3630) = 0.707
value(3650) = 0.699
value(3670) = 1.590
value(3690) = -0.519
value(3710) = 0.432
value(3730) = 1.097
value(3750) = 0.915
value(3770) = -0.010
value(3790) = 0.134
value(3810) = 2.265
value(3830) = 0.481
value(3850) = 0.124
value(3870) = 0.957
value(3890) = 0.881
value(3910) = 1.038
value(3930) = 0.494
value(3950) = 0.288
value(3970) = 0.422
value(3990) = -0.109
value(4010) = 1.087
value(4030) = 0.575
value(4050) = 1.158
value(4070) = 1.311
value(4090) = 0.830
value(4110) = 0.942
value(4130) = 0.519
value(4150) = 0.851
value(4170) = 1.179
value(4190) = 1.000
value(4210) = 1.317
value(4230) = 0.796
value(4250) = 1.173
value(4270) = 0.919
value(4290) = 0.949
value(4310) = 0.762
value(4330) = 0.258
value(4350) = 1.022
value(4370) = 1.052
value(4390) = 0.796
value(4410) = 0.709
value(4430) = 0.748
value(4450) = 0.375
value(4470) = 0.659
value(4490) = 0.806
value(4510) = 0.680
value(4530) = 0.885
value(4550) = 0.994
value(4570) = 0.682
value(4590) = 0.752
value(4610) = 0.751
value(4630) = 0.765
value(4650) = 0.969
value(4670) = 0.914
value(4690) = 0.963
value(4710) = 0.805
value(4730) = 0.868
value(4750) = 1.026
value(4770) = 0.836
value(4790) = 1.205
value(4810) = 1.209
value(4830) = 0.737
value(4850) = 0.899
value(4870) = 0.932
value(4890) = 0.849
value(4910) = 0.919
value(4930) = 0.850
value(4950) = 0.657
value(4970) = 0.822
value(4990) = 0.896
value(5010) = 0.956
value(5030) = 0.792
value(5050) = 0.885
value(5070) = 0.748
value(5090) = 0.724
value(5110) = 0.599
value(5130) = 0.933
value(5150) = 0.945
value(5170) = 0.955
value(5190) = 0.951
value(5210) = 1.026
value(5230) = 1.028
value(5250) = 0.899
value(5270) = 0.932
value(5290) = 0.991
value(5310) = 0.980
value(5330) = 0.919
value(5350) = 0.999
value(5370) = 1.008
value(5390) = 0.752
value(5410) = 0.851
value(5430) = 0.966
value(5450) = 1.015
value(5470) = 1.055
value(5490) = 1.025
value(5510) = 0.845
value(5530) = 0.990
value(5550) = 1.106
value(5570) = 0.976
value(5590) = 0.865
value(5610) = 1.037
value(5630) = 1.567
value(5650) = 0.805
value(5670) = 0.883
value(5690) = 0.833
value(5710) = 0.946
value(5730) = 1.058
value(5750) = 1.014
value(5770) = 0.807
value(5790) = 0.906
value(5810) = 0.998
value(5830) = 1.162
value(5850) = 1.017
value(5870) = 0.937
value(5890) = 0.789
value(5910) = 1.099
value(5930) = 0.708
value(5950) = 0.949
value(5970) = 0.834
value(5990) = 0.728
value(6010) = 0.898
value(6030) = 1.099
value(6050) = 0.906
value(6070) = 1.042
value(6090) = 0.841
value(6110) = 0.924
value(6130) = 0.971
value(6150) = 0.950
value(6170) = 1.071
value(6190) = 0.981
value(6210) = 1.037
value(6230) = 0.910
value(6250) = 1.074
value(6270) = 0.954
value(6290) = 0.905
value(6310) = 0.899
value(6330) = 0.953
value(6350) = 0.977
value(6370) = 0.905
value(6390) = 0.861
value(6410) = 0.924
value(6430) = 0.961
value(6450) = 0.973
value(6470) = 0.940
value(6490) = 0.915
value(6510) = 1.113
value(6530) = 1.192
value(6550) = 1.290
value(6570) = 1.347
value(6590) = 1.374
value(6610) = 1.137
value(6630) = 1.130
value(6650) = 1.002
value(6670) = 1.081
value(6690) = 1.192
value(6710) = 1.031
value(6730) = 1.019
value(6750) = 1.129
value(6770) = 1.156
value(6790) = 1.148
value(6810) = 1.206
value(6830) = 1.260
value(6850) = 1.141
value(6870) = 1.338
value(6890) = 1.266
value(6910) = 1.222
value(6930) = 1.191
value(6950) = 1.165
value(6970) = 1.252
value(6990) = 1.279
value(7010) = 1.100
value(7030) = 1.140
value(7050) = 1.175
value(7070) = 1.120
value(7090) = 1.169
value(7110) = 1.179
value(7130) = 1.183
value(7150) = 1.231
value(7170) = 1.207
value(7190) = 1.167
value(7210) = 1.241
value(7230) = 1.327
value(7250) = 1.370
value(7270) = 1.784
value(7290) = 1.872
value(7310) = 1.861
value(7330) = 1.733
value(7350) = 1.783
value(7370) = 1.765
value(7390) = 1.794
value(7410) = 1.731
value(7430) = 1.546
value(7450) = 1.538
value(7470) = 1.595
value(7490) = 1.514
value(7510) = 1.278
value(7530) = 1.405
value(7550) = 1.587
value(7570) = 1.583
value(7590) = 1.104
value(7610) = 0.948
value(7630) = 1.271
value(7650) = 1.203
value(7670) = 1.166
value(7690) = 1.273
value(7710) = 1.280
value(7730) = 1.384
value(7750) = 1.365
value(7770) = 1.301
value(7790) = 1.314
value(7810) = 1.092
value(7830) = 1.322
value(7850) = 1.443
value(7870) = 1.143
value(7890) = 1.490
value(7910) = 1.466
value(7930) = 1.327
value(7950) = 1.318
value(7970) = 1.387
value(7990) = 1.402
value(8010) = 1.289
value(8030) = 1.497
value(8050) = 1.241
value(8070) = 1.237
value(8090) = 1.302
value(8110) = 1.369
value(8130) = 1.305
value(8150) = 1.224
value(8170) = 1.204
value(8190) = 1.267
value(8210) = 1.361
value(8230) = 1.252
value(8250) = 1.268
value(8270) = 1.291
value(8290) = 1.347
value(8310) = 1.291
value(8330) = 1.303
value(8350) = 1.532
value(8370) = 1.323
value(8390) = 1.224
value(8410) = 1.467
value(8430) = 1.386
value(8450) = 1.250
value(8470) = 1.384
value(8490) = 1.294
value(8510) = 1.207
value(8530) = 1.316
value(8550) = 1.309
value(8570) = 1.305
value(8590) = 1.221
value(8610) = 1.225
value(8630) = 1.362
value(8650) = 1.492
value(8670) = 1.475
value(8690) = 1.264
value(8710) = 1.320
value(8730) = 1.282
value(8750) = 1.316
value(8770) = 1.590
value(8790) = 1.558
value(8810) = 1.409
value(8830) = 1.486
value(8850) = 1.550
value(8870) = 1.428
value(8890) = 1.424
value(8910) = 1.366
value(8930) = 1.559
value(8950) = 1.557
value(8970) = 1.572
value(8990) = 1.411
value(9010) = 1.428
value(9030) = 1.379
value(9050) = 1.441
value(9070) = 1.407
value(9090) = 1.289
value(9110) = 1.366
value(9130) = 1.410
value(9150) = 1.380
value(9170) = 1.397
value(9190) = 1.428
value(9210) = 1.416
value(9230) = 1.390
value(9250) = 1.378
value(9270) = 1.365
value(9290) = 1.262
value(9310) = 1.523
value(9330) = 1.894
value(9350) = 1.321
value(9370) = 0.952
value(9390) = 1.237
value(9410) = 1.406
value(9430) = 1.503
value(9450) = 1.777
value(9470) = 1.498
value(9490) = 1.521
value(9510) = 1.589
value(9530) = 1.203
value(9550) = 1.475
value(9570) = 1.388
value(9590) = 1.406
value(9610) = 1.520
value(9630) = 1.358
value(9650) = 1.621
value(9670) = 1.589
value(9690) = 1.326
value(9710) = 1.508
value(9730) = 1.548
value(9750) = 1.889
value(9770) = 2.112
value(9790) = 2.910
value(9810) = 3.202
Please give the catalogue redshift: 0.509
